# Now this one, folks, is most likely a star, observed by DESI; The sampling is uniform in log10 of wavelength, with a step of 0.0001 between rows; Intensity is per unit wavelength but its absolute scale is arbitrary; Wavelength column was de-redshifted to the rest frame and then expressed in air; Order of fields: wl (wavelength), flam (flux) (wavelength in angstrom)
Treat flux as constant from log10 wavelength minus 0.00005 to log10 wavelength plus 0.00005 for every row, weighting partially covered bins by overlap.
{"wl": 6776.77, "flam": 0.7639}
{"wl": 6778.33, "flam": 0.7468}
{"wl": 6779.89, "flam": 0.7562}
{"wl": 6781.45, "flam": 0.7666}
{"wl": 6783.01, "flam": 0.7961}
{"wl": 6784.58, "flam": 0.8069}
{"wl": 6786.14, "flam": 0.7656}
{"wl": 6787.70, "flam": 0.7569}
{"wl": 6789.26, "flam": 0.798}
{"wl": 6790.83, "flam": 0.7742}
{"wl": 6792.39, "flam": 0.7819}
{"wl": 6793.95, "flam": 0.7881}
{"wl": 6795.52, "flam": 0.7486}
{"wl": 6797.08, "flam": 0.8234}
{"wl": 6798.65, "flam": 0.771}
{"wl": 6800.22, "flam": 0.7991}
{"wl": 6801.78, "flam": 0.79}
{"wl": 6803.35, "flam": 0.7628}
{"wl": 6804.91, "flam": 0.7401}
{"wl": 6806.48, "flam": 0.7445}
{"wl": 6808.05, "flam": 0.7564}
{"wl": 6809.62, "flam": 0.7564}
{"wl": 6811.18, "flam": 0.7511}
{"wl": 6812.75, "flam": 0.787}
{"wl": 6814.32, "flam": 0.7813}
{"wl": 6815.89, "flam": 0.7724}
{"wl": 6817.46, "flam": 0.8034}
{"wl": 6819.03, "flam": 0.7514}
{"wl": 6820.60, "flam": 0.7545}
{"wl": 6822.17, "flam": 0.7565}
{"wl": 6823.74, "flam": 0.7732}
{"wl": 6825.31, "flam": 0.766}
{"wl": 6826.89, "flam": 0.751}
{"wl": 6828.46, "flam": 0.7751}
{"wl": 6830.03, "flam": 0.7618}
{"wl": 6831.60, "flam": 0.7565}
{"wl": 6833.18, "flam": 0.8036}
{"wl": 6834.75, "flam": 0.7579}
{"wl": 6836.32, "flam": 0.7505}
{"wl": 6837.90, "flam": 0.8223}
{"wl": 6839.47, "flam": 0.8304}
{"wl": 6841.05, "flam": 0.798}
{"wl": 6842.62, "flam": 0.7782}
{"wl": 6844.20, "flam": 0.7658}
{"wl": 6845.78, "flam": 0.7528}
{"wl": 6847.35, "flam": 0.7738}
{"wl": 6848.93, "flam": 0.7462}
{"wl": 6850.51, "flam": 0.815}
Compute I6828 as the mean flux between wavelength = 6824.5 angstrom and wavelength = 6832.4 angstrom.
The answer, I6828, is 0.762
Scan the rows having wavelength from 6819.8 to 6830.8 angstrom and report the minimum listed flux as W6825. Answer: 0.751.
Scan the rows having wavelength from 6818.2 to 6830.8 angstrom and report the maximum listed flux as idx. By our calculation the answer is 0.7751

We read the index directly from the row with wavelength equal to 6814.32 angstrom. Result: 0.7813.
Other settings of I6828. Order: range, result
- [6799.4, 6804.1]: 0.784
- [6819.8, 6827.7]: 0.76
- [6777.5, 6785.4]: 0.774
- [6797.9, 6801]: 0.785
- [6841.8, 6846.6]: 0.767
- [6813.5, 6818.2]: 0.785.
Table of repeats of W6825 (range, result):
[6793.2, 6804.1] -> 0.7486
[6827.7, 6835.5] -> 0.7565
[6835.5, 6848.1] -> 0.7505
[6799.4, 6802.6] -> 0.79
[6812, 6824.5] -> 0.7514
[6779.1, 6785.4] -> 0.7562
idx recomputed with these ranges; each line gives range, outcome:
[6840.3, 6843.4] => 0.798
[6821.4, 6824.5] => 0.7732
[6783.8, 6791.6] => 0.8069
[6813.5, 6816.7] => 0.7813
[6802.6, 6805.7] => 0.7628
